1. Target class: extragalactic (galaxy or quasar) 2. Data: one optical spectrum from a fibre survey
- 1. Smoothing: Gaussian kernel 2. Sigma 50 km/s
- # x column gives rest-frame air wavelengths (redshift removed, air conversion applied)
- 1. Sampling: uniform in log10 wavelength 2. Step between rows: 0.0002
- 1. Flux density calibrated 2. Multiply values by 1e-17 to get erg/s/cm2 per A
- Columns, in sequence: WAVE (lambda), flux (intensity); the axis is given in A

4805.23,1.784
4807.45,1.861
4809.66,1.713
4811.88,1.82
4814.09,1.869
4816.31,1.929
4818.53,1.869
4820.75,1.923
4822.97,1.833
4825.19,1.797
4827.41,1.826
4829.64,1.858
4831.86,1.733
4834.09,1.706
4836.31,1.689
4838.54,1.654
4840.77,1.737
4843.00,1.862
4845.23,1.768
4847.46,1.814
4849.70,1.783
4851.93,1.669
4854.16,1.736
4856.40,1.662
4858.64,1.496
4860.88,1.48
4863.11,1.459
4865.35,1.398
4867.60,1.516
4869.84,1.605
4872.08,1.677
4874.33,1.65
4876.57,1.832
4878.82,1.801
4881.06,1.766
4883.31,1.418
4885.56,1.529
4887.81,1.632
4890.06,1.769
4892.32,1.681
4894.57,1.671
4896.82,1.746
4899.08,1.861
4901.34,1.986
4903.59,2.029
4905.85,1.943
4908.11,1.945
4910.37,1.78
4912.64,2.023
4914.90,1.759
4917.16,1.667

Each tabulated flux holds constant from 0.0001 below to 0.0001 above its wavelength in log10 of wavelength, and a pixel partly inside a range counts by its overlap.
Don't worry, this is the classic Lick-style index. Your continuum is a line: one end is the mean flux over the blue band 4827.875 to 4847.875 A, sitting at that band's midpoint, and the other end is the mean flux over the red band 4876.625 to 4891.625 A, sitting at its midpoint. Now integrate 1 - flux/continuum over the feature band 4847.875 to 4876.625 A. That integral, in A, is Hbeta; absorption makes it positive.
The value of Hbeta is 1.7 A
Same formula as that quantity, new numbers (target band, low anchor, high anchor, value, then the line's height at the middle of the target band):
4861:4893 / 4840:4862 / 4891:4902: 2.33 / 1.75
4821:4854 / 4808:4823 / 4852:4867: -1.39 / 1.7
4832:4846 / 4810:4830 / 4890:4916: 0.89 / 1.85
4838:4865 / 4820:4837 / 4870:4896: 1.18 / 1.74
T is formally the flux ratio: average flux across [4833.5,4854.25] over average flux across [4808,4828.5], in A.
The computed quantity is 0.95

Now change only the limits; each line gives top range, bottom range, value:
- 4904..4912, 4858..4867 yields 1.31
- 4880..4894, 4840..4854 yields 0.92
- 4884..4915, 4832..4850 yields 1.03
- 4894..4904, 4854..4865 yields 1.21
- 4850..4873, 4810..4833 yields 0.86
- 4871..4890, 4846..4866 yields 1.03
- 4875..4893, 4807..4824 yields 0.91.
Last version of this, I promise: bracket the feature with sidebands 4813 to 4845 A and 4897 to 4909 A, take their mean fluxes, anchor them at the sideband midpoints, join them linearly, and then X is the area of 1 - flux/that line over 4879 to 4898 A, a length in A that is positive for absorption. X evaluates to 2.5 A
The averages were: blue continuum 1.8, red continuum 1.94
